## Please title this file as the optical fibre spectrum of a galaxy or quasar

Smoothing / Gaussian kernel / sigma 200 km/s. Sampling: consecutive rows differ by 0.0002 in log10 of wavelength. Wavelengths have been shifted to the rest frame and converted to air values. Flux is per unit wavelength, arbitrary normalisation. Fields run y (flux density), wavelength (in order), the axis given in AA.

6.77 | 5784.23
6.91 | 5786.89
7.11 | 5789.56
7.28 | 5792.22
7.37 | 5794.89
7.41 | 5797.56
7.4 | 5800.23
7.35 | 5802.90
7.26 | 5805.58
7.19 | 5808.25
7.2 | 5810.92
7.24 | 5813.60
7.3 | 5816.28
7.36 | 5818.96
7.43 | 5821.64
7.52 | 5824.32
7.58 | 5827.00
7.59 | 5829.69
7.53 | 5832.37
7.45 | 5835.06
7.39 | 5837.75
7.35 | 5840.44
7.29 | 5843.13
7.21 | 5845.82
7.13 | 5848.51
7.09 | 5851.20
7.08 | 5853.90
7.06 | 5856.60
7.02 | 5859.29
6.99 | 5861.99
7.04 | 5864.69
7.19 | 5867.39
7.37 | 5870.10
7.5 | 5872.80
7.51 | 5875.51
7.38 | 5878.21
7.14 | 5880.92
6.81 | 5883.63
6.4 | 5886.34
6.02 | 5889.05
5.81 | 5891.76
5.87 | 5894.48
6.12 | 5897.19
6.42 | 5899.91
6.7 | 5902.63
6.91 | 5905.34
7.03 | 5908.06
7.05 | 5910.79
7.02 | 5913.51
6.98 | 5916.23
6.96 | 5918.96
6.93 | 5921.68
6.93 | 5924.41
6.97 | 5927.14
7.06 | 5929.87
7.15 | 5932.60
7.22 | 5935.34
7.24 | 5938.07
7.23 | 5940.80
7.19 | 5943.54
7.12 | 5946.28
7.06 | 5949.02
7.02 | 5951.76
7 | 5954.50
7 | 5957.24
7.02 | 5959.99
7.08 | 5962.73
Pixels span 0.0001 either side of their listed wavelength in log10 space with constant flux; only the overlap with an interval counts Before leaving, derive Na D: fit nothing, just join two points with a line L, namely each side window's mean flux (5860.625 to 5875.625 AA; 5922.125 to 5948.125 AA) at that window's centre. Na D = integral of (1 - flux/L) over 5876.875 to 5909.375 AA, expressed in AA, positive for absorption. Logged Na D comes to 2.9 AA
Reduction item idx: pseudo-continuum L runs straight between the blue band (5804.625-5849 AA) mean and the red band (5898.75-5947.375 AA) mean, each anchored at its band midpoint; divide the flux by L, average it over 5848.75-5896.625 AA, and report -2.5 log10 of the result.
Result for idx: 0.047 mag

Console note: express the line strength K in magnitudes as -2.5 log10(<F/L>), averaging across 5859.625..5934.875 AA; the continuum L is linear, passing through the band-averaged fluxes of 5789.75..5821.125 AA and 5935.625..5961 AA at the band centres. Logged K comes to 0.05 mag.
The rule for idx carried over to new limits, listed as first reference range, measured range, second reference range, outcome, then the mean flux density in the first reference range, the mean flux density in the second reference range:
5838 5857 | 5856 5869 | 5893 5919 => -0.001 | 7.19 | 6.69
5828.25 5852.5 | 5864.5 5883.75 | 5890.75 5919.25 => -0.048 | 7.34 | 6.62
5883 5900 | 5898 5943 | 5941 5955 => -0.054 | 6.17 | 7.09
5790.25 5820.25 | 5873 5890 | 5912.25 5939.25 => 0.031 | 7.3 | 7.04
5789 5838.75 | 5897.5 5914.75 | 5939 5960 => 0.057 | 7.37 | 7.09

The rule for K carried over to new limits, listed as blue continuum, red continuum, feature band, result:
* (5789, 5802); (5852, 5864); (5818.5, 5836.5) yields -0.047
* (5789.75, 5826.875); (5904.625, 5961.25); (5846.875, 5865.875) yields 0.025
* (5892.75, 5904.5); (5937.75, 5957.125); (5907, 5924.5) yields -0.066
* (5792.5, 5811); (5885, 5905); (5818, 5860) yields -0.067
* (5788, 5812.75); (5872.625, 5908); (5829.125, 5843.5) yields -0.061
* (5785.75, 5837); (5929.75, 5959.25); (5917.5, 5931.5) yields 0.027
